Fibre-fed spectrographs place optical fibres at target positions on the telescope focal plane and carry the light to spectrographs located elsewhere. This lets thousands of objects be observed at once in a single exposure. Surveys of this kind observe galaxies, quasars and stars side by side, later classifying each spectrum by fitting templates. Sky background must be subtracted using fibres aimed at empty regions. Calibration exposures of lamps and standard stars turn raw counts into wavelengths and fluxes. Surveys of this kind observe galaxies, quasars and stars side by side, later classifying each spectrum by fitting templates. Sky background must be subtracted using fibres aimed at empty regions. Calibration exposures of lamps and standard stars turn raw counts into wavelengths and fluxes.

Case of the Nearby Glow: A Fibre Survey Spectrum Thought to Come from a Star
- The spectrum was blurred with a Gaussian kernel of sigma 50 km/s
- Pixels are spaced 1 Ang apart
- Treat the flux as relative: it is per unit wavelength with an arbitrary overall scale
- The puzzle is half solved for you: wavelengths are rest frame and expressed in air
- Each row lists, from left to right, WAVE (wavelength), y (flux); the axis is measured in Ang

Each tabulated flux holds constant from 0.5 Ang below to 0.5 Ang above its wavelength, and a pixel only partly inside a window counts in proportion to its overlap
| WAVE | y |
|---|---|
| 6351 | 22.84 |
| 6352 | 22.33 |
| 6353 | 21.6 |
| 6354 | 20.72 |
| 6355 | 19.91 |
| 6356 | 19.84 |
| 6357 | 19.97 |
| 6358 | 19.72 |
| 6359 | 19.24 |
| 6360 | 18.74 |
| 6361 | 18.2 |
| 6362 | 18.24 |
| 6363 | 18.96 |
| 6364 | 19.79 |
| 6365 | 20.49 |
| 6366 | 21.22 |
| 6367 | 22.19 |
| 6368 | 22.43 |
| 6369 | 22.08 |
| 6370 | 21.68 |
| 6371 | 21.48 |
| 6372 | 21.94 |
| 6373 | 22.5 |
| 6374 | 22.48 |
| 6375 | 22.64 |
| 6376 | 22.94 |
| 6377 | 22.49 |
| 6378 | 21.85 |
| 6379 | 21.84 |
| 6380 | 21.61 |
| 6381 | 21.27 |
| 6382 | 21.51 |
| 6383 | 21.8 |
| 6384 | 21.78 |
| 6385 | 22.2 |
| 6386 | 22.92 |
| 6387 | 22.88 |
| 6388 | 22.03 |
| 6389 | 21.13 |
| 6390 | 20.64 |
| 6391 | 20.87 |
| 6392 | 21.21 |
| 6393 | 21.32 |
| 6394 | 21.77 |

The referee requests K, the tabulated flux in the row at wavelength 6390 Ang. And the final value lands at 20.64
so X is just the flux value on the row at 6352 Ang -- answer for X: 22.33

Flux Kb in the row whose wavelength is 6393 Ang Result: 21.32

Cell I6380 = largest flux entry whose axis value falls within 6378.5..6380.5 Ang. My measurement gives 21.84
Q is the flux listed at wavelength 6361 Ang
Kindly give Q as 18.2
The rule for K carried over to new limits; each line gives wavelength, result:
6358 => 19.72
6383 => 21.8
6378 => 21.85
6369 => 22.08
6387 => 22.88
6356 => 19.84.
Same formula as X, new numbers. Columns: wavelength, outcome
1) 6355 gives 19.91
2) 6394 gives 21.77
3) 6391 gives 20.87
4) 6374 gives 22.48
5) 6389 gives 21.13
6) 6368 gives 22.43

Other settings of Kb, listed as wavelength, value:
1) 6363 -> 18.96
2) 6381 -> 21.27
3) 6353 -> 21.6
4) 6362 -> 18.24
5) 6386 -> 22.92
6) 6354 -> 20.72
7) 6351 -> 22.84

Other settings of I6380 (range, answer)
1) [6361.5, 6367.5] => 22.19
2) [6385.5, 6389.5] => 22.92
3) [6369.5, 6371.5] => 21.68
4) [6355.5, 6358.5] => 19.97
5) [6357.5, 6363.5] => 19.72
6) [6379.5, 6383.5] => 21.8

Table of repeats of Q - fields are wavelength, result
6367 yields 22.19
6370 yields 21.68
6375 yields 22.64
